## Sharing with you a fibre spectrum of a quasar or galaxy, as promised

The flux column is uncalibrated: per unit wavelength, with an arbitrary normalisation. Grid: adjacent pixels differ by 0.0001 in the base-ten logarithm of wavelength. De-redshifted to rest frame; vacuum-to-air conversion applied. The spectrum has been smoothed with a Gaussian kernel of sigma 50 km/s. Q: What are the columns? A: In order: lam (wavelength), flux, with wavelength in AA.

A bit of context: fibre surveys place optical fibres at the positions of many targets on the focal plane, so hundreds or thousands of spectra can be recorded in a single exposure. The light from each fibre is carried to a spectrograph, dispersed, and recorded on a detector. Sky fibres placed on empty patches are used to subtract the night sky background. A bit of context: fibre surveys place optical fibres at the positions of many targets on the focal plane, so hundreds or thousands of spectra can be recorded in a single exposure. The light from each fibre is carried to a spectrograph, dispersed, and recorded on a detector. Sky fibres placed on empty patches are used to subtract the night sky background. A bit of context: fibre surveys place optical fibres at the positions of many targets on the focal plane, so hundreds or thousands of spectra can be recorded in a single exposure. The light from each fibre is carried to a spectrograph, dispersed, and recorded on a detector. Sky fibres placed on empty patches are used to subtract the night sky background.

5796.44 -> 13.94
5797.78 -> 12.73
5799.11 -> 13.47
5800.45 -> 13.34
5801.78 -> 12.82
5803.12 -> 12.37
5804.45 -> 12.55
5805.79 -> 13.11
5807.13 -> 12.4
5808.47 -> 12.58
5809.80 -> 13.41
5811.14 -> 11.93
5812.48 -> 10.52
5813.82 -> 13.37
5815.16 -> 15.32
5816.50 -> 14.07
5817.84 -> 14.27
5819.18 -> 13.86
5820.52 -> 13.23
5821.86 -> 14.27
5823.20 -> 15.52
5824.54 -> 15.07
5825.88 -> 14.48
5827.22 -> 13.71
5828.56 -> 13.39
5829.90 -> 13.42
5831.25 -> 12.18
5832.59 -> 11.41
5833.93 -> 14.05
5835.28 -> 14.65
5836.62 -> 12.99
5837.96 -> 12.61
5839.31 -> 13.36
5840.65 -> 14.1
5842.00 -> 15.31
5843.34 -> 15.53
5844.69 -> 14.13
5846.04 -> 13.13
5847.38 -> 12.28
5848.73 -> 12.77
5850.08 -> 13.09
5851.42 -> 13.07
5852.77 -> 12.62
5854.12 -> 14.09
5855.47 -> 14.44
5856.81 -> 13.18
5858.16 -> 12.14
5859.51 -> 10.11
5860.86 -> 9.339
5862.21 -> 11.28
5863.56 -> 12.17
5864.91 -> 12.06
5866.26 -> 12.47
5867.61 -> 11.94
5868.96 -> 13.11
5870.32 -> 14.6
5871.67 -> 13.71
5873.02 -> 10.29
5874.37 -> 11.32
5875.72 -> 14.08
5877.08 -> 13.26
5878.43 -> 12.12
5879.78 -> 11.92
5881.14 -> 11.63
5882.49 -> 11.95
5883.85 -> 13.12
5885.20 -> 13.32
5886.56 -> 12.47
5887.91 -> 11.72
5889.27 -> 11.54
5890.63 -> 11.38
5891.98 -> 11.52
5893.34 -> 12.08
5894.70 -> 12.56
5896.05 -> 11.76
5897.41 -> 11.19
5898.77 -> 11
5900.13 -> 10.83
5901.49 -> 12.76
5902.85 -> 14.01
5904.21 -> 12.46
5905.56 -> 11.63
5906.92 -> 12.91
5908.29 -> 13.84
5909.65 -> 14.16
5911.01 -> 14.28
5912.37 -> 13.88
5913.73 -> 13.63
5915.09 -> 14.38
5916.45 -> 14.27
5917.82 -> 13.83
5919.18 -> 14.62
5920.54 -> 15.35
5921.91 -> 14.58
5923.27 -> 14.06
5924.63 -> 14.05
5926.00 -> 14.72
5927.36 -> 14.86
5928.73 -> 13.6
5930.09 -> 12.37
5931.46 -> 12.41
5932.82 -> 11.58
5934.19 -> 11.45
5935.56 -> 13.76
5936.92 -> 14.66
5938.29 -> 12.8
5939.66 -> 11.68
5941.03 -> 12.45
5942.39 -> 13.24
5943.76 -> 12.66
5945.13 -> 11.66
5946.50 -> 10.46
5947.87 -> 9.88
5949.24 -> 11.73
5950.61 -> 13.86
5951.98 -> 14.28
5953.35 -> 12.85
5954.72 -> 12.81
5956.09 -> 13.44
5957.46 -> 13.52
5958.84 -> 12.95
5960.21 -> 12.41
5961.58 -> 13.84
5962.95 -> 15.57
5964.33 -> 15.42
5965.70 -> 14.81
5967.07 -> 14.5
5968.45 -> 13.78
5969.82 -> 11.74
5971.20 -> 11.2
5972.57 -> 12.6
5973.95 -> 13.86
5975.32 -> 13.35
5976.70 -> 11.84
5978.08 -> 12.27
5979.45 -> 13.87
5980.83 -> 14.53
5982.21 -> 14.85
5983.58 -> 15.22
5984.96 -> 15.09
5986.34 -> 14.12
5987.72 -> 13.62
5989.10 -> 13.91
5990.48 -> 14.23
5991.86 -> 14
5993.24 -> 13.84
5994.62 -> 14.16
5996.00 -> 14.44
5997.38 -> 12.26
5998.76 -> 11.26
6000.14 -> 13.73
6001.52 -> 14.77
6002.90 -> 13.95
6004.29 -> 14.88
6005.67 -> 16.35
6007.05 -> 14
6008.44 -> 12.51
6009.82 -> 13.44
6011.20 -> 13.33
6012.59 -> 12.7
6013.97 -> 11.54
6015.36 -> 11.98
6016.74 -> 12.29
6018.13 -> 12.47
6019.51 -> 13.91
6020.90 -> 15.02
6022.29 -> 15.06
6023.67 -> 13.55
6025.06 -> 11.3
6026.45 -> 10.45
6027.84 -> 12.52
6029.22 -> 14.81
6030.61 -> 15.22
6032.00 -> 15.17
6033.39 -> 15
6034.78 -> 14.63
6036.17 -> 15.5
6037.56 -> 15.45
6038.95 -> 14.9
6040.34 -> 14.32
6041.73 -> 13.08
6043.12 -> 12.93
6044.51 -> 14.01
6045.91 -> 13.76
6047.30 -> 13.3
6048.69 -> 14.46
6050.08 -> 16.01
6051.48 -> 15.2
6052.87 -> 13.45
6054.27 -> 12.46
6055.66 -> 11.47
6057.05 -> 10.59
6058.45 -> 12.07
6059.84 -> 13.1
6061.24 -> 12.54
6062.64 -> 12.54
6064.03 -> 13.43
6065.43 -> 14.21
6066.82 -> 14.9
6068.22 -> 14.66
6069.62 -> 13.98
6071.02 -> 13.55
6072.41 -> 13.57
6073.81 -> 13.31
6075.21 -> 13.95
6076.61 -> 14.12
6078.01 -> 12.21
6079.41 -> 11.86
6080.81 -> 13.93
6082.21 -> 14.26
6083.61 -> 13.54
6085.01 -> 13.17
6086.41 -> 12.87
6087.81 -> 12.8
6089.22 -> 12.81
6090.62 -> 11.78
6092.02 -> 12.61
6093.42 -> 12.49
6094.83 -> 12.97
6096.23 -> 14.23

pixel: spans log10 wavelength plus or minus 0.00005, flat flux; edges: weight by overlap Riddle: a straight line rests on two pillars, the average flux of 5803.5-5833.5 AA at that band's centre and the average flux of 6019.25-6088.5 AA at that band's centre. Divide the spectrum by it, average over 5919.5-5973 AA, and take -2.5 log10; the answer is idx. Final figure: 0.03 mag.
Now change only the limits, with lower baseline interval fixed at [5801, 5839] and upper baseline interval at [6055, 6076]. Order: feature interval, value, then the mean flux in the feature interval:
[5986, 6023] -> -0.03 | 13.6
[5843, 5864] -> 0.05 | 12.7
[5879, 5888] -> 0.08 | 12.3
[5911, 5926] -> -0.08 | 14.3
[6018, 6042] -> -0.07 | 14.1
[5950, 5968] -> -0.05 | 13.9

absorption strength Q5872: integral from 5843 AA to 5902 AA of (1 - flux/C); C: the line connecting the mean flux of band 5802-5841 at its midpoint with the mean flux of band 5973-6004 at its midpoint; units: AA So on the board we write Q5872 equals 4.9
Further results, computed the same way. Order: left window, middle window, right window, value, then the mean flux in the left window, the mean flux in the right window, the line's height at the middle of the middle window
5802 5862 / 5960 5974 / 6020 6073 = -0.09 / 13.2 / 13.7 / 13.6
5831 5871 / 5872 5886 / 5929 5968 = 0.67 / 12.9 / 13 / 13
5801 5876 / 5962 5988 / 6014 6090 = -0.85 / 13.1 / 13.5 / 13.4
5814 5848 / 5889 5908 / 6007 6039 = 2.39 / 13.9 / 13.6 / 13.8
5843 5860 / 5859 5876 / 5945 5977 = 1.41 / 13.1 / 13.1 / 13.1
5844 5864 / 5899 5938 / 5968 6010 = -1.26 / 12.5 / 13.7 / 13.1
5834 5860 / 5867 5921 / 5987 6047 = 2.91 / 13.4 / 13.7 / 13.5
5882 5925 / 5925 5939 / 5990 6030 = -0.16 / 13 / 13.4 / 13.1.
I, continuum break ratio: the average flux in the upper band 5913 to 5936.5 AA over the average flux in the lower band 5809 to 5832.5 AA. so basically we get 1.0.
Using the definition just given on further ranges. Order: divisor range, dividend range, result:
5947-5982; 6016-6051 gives 1.05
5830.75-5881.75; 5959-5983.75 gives 1.06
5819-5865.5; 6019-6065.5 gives 1.03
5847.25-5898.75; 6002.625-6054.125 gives 1.13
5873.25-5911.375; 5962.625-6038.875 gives 1.11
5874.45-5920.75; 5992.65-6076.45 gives 1.07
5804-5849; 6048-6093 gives 0.98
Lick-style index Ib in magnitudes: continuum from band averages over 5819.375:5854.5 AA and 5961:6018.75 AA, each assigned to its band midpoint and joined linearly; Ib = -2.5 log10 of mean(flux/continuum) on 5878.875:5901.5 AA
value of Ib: 0.15 mag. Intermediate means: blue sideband 13.6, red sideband 13.6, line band 11.9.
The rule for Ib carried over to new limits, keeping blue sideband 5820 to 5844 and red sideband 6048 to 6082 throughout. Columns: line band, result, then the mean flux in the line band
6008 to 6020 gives 0.07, 12.7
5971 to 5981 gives 0.05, 12.9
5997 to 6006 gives -0.02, 13.8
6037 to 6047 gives -0.04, 14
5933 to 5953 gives 0.10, 12.5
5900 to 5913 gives 0.04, 13.2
